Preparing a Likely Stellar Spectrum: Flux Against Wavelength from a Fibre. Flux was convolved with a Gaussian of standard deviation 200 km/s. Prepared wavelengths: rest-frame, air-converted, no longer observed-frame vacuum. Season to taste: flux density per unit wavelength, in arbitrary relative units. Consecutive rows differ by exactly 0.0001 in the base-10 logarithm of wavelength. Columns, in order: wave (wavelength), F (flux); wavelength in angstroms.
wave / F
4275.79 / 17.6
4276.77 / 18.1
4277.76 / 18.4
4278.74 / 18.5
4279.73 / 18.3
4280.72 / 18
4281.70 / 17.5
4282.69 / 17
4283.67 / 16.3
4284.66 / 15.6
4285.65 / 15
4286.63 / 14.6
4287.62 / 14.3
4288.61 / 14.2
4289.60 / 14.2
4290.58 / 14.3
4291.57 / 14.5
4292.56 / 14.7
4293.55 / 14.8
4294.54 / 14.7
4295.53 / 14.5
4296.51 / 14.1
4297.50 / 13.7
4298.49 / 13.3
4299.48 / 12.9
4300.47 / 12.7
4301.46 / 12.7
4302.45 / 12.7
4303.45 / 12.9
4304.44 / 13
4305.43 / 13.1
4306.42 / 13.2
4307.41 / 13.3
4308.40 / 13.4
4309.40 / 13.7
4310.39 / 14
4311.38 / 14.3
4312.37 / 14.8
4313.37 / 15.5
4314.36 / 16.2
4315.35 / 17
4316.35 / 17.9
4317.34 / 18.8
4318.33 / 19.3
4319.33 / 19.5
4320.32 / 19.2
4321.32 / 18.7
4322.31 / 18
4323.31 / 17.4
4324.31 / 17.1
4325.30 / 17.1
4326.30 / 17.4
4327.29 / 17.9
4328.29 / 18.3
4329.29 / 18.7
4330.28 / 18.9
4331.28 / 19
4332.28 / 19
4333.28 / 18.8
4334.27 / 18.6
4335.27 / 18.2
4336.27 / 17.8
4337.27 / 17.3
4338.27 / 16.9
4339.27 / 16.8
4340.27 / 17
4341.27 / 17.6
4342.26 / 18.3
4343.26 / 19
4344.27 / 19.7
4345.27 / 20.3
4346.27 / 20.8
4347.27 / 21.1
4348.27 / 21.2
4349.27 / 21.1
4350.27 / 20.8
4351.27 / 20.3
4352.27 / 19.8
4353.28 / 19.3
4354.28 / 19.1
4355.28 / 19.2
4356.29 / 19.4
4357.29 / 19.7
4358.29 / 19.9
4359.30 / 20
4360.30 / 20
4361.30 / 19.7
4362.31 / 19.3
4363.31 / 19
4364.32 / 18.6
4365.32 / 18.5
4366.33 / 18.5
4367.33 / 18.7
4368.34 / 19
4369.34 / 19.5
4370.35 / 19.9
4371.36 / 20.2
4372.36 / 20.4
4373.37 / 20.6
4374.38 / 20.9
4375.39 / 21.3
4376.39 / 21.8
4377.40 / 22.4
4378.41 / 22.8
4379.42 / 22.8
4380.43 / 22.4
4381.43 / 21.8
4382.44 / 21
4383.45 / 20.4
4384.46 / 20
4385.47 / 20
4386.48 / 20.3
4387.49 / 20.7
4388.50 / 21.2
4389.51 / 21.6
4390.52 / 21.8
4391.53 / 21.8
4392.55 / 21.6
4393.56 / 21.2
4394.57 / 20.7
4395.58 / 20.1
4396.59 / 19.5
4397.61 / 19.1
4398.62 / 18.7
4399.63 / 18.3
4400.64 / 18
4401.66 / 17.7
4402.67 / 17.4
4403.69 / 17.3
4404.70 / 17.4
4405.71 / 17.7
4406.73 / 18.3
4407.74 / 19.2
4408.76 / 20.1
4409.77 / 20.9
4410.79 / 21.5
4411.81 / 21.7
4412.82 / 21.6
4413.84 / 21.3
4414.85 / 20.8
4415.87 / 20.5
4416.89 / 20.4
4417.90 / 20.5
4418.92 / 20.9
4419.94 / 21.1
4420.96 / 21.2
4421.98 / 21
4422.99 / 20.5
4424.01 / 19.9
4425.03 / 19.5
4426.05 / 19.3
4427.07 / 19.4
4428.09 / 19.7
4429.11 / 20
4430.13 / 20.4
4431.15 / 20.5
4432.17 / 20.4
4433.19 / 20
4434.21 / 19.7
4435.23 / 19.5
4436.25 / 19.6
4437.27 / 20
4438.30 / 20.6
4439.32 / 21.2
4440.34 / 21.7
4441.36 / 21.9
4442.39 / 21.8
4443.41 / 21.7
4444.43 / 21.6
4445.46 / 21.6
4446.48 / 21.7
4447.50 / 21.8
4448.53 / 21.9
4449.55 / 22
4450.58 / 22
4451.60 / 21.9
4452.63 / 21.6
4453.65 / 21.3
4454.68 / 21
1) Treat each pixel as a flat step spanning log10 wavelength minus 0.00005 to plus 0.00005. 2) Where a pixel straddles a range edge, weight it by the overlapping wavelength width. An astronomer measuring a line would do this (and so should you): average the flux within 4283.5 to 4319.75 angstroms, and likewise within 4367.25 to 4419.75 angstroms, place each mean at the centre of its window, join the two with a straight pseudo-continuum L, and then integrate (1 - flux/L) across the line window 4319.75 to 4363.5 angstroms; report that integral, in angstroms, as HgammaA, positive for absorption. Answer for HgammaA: -4.6 angstroms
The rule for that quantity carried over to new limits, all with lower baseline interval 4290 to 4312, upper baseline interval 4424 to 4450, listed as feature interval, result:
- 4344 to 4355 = -2.82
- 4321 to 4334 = -2.71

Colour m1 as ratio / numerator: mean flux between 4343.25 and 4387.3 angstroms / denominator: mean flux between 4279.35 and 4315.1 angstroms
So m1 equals 1.4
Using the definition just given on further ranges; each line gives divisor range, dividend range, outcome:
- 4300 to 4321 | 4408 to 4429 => 1.36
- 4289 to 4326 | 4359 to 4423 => 1.33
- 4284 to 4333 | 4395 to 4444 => 1.28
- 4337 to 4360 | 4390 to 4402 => 1.03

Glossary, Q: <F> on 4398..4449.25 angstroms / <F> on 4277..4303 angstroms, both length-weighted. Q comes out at 1.34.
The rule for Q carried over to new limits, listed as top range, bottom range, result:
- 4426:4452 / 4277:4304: 1.39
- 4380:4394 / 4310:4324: 1.23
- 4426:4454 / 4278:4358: 1.24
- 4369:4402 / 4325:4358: 1.09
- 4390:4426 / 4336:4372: 1.04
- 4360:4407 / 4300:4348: 1.18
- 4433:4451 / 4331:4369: 1.10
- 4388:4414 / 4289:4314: 1.43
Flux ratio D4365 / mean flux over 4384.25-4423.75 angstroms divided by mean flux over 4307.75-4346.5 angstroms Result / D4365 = 1.14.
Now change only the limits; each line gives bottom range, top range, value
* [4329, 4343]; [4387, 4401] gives 1.12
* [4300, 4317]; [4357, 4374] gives 1.38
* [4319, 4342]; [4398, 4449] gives 1.12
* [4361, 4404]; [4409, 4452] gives 1.03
